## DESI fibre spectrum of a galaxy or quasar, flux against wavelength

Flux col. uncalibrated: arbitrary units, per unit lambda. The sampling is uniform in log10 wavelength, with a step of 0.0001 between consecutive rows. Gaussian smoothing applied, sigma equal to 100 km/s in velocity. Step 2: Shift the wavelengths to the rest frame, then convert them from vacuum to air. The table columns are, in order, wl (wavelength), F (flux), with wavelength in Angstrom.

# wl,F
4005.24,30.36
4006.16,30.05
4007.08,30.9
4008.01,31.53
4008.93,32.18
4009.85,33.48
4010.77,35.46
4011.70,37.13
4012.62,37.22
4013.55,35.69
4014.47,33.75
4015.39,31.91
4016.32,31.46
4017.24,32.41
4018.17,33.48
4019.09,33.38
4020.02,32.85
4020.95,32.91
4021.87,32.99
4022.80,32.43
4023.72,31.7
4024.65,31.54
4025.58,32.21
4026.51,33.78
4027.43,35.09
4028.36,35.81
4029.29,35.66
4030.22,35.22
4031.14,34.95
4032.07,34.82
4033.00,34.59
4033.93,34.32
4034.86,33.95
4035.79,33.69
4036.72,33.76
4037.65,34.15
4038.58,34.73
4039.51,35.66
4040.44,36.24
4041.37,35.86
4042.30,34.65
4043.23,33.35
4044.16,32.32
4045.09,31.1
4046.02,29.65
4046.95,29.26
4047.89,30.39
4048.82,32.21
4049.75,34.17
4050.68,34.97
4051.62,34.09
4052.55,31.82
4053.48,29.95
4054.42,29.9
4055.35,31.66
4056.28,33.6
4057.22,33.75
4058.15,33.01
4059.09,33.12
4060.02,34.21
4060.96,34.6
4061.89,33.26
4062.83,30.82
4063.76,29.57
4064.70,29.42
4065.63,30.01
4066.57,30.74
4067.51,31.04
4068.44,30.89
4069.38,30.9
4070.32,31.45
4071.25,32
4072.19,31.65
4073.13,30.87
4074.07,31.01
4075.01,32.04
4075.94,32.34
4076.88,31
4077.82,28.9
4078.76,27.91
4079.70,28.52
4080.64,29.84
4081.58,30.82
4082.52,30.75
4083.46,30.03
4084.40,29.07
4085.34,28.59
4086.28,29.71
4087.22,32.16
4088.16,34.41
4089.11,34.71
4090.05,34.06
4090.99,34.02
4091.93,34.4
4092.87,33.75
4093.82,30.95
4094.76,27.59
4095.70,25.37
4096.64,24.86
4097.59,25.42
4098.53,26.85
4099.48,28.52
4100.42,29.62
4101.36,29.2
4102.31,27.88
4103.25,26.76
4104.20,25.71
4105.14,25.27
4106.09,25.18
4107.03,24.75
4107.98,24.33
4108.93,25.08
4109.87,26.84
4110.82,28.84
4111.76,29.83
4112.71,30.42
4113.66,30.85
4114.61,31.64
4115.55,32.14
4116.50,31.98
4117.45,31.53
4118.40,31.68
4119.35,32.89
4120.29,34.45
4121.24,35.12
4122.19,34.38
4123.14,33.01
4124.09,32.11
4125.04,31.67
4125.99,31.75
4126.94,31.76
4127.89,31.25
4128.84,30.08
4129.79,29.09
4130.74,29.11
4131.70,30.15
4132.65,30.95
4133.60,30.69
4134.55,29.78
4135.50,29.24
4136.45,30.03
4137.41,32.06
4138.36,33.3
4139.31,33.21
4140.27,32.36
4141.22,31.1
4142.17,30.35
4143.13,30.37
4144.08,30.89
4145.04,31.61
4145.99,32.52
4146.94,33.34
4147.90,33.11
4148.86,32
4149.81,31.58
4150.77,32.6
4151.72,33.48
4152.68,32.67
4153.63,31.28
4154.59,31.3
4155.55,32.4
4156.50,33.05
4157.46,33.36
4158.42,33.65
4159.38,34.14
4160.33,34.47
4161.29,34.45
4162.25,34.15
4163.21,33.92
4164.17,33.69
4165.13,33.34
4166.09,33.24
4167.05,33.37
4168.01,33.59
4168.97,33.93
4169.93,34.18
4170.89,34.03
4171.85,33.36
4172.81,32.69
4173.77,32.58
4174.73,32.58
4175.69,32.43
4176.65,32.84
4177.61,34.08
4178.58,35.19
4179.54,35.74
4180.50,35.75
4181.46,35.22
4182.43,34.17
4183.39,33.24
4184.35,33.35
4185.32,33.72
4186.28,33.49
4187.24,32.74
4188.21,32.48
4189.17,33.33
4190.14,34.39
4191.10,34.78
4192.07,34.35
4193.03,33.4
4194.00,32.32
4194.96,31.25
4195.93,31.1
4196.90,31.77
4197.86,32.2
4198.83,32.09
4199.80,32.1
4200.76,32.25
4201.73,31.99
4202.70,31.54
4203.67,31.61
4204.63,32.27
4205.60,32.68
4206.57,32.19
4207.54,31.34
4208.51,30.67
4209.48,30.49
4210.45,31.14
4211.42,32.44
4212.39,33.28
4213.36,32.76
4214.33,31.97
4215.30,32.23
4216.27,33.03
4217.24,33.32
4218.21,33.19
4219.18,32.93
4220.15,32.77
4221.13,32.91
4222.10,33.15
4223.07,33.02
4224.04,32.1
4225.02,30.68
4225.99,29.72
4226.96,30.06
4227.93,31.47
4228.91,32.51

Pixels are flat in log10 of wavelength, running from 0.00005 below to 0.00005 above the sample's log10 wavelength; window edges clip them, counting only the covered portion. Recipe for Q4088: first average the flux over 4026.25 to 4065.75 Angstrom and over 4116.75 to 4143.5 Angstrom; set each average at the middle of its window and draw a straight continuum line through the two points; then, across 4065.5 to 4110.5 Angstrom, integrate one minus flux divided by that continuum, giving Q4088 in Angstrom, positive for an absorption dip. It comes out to 4.0 Angstrom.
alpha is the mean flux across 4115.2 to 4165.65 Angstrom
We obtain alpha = 32.2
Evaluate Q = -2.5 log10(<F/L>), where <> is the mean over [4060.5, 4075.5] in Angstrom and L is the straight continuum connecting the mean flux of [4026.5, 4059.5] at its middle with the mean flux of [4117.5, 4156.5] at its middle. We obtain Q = 0.06 mag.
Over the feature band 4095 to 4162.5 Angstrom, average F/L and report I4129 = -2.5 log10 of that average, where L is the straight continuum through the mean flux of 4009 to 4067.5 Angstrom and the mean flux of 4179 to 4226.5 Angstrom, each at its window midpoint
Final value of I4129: 0.08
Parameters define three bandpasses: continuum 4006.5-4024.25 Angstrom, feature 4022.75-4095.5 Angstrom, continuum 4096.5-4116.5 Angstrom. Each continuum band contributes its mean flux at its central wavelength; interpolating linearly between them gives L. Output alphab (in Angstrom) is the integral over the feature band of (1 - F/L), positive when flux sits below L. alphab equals -4.0 Angstrom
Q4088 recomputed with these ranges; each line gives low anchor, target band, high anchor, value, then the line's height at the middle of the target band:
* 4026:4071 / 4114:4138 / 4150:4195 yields 1.3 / 33.3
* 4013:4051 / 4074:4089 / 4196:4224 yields 1.2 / 33.1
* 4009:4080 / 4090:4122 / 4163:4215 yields 3.4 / 32.9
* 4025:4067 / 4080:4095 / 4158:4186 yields 0.8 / 33.3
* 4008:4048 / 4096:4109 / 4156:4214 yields 2.7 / 33.4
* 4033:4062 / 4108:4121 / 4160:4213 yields 1.0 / 33.1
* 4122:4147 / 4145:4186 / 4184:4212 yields -2.0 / 31.8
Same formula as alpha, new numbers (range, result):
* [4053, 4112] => 30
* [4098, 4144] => 30.1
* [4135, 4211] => 32.8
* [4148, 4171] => 33.2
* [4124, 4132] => 30.7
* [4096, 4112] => 26.7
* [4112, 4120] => 31.7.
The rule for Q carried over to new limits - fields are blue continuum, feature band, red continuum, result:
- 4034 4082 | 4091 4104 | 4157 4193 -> 0.14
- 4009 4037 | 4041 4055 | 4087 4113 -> 0.00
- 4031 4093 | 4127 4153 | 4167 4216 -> 0.04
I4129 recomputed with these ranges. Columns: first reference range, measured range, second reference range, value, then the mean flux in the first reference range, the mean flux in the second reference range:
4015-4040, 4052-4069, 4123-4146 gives 0.04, 33.7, 31.1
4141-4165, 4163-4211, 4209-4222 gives -0.01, 32.6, 32.5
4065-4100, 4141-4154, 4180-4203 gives 0.00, 30.5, 33.1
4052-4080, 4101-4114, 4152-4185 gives 0.19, 31.4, 33.6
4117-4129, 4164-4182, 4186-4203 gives -0.04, 32.5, 32.6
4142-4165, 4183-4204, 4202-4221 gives -0.01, 32.7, 32.2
